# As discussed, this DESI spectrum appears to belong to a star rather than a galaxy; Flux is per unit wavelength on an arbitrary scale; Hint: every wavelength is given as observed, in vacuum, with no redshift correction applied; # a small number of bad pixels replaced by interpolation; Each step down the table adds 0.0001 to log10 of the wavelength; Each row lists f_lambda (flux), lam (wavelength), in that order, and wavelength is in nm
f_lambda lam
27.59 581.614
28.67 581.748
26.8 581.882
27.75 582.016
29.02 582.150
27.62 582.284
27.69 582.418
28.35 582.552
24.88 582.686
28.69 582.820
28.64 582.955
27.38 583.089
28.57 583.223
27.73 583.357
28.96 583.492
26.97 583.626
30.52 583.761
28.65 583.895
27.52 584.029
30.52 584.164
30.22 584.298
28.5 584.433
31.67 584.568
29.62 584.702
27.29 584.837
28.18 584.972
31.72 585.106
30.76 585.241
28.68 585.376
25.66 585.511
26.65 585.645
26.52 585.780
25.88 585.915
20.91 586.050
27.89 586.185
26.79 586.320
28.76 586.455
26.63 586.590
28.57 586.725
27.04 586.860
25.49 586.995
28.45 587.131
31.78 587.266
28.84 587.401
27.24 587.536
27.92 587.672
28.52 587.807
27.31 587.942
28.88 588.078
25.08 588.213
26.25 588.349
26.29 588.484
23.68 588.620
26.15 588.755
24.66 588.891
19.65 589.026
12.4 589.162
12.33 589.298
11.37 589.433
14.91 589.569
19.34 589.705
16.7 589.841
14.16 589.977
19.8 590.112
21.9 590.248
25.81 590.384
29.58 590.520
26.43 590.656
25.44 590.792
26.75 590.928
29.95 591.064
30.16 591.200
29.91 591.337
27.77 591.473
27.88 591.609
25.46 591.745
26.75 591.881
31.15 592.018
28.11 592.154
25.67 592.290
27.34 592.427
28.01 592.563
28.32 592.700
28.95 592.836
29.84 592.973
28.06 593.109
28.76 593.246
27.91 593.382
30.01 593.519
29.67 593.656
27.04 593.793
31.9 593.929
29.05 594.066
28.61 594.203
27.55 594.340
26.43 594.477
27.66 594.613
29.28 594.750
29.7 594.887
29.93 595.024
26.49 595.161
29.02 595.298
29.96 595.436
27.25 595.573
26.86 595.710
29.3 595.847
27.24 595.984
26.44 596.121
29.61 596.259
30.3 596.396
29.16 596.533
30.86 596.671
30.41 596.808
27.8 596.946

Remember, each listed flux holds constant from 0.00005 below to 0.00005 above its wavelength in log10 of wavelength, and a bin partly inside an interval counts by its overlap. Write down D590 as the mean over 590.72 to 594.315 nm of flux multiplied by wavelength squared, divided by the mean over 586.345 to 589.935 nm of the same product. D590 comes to 1.2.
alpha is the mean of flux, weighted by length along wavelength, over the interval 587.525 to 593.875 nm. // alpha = 25.2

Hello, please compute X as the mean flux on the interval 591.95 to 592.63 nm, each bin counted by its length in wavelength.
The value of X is 28.1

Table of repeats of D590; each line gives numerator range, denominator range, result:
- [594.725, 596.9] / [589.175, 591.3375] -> 1.35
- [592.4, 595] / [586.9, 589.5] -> 1.20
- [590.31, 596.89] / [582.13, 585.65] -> 1.03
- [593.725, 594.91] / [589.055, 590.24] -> 1.86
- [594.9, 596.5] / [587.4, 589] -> 1.10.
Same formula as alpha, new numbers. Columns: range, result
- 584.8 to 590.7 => 24.7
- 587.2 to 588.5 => 27.9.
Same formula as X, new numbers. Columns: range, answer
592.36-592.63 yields 27.7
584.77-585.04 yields 27.8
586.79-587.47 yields 28.3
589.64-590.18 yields 17.5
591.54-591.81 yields 26.7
